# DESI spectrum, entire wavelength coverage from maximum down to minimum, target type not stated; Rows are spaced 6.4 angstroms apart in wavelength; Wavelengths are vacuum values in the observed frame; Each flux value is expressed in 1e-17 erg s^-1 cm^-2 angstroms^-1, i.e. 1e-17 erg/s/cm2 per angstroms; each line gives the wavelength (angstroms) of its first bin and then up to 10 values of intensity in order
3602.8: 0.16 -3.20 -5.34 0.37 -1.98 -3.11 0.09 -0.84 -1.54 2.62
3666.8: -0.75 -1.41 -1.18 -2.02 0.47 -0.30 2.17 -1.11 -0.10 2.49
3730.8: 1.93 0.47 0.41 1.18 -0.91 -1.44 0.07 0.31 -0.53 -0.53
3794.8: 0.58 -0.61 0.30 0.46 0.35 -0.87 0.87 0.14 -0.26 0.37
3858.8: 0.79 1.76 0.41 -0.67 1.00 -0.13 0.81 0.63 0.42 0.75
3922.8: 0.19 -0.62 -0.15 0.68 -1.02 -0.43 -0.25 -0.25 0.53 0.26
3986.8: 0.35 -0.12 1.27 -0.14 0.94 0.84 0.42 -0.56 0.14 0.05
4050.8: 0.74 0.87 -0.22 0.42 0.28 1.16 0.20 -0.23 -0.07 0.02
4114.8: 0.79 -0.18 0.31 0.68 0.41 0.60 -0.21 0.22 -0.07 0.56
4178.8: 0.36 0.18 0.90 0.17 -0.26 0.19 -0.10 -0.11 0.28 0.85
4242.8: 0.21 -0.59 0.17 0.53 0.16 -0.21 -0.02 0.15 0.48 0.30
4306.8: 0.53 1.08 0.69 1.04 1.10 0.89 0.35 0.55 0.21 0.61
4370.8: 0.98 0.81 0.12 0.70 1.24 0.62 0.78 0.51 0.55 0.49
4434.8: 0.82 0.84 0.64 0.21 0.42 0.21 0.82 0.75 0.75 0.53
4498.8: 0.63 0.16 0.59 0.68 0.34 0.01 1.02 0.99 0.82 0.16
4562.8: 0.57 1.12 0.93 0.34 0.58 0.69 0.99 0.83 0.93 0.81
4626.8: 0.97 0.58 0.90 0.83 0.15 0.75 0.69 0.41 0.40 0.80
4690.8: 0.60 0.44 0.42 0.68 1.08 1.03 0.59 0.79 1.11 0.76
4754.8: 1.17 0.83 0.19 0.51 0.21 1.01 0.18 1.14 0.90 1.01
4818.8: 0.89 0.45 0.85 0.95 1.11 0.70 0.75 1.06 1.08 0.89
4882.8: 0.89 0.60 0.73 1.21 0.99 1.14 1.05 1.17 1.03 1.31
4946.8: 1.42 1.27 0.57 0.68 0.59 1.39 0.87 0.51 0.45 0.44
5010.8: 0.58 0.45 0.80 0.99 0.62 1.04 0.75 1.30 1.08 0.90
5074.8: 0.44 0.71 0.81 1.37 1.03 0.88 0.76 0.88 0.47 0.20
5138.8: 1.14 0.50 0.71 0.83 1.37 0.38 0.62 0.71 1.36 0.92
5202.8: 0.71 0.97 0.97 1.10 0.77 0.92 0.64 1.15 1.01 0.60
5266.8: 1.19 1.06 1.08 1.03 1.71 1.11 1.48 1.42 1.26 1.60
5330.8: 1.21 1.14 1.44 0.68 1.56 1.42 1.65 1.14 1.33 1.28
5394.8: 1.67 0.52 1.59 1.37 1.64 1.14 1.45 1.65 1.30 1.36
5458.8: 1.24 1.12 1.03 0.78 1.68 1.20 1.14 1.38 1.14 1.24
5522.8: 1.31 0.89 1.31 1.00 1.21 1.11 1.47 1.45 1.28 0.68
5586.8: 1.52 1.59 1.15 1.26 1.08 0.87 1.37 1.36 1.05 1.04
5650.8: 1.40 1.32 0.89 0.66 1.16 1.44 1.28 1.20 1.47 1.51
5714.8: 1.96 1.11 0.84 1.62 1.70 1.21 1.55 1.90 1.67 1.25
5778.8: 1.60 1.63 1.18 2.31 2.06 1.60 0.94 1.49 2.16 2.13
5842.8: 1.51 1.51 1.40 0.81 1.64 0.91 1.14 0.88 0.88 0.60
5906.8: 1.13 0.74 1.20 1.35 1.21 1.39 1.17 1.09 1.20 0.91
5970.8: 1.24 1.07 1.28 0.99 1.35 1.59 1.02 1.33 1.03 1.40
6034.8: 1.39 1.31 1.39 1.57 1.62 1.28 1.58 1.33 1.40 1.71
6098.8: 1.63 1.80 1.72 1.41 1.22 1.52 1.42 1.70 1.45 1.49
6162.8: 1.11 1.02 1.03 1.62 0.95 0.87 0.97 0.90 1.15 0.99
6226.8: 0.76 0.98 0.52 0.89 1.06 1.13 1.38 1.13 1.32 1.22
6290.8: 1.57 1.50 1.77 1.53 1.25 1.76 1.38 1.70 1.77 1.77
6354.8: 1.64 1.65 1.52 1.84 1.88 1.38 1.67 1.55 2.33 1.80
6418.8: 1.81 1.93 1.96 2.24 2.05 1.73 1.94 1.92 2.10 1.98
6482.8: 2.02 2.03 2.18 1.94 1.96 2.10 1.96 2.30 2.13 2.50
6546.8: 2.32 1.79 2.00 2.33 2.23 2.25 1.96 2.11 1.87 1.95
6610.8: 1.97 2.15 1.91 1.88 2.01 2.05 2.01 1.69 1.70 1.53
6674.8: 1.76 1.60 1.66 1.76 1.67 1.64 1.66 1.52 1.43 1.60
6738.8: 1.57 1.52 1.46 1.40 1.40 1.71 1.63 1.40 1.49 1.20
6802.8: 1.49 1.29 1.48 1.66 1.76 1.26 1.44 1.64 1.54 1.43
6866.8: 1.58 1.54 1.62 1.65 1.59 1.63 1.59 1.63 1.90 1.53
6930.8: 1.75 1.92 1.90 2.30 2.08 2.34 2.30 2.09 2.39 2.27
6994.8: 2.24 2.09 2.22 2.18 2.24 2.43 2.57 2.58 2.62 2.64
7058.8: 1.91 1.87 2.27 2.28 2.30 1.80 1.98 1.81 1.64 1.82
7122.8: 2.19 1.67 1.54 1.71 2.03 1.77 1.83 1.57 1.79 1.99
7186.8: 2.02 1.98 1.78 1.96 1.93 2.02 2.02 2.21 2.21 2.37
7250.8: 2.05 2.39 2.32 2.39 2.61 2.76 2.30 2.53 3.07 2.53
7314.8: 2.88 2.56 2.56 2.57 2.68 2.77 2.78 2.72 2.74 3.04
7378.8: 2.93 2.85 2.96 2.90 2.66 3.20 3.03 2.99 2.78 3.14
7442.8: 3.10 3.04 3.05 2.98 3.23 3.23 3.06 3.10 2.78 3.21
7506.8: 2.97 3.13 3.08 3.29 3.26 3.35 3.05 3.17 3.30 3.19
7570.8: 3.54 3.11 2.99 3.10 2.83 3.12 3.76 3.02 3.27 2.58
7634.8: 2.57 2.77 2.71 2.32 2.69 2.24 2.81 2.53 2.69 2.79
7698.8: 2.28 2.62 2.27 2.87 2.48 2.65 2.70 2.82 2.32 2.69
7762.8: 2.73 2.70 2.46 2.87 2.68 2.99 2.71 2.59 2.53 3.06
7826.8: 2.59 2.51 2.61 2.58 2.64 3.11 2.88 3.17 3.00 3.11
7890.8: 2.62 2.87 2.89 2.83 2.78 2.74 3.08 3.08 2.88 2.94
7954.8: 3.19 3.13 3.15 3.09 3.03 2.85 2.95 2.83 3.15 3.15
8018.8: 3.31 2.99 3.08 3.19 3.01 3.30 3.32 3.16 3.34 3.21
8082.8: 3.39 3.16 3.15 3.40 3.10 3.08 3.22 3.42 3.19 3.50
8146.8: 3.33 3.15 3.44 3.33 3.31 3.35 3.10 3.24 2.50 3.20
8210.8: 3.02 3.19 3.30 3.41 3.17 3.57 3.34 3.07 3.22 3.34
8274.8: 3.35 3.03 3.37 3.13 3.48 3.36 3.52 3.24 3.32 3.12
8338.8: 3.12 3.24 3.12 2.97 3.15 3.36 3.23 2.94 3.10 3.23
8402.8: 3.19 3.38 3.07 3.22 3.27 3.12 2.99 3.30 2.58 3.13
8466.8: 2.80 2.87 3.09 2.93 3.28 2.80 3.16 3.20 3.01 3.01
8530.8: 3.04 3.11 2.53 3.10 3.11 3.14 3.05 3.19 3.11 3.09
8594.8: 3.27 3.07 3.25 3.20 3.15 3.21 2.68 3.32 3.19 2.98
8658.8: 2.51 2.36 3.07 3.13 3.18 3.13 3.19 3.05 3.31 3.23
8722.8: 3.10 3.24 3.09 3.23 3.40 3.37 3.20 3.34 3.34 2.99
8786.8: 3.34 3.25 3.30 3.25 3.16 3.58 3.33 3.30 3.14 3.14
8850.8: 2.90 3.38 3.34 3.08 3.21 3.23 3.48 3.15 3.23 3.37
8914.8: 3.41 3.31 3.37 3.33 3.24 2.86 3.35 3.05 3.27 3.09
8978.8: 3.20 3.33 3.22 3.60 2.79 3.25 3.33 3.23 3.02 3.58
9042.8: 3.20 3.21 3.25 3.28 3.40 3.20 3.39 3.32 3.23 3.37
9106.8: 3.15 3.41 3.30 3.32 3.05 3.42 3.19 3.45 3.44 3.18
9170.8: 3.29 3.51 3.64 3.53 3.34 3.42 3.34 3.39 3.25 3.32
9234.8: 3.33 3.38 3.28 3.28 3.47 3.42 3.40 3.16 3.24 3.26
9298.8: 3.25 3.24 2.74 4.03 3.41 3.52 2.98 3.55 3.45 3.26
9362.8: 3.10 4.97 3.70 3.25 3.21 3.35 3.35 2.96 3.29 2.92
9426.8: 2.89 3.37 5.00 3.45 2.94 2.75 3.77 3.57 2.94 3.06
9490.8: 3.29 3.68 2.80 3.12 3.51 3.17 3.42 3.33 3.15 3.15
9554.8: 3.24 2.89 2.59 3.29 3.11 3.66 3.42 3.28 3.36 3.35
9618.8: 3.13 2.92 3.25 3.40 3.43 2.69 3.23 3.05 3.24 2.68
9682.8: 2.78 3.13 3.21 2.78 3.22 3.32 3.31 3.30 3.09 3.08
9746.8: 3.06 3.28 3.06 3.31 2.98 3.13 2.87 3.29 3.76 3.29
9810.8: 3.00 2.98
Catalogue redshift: 0.000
